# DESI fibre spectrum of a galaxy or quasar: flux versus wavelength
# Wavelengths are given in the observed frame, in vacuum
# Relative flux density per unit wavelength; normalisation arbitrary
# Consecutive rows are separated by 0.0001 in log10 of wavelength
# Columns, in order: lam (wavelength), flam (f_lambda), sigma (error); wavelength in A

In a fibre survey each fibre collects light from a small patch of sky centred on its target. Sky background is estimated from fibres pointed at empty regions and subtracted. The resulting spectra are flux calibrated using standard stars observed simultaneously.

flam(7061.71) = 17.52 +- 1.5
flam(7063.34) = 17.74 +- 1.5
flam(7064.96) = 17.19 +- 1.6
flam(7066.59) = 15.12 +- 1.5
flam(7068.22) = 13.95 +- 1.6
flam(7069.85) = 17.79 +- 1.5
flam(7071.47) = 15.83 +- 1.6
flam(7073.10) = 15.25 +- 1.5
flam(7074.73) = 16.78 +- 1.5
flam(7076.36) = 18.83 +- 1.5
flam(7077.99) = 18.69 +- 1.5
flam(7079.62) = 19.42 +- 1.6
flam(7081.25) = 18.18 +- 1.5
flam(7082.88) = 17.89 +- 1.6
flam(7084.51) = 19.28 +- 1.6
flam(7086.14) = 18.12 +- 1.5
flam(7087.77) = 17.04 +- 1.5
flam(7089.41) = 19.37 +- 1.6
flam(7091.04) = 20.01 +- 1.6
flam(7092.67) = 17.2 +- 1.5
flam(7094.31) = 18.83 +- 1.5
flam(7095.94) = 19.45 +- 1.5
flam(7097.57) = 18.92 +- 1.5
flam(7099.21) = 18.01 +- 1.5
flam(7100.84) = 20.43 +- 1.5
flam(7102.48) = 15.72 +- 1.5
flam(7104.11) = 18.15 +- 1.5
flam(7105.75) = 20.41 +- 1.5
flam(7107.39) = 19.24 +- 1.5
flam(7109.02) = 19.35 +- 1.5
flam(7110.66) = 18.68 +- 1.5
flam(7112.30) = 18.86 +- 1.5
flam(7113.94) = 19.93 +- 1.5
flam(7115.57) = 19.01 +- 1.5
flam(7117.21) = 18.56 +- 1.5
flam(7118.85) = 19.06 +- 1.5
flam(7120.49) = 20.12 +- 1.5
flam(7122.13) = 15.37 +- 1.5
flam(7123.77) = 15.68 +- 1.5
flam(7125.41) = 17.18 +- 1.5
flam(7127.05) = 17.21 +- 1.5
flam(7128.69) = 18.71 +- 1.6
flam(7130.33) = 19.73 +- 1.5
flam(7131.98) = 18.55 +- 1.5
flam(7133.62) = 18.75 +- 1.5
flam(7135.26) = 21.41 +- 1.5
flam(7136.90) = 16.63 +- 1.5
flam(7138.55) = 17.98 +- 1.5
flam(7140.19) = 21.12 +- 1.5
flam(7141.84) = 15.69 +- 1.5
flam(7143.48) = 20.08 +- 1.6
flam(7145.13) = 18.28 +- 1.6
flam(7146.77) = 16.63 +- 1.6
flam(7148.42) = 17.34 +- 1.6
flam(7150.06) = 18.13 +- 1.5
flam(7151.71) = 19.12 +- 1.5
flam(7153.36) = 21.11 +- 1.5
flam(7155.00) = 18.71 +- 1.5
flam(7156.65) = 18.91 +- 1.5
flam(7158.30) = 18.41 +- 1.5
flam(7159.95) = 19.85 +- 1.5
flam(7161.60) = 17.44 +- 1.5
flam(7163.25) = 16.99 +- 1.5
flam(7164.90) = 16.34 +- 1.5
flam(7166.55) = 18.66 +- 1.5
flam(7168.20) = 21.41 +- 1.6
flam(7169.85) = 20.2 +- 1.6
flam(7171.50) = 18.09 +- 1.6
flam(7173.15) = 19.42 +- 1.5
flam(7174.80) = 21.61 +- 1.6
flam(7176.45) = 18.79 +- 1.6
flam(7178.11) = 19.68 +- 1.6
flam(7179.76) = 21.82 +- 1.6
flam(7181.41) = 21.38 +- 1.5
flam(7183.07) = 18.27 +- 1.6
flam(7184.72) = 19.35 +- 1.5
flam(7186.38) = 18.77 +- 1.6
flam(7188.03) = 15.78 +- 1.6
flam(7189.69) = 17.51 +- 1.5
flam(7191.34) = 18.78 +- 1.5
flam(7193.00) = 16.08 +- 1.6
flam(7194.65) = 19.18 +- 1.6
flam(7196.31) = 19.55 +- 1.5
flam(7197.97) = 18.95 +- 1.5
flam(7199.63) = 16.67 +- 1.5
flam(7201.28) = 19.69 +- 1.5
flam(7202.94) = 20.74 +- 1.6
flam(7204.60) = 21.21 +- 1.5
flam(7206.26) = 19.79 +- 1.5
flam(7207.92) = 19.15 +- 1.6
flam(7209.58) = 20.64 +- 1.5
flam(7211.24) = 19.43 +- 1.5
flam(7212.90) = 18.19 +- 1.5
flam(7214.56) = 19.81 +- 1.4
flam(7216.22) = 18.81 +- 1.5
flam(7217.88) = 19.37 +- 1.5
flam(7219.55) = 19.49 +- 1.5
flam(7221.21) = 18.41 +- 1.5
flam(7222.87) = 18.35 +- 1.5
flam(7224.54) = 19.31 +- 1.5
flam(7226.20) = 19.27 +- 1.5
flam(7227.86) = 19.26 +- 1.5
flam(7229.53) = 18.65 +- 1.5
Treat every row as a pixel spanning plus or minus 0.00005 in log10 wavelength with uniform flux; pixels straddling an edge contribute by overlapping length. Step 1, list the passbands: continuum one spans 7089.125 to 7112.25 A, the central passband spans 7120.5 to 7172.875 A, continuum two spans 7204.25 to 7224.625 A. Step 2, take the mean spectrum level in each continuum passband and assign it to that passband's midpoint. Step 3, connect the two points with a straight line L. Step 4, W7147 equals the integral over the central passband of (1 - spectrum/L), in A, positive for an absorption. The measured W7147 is 1.7 A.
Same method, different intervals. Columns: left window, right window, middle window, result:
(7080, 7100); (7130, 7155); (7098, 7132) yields 0.24 A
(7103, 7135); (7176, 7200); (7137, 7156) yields 0.15 A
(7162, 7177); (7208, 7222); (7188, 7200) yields 0.73 A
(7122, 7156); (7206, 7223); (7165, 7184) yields -1.06 A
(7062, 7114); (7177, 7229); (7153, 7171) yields -0.09 A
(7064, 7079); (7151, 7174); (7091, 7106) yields -1.09 A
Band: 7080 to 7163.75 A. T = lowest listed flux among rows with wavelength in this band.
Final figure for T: 15.37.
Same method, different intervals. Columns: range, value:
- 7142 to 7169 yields 16.34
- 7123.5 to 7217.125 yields 15.68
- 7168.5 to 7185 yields 18.09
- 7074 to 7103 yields 15.72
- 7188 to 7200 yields 15.78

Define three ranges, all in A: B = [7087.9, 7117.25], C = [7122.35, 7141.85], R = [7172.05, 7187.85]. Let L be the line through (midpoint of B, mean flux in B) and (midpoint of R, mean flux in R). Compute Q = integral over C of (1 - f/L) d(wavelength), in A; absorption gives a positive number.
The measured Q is 1.0 A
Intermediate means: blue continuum 18.9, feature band 18.2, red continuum 19.7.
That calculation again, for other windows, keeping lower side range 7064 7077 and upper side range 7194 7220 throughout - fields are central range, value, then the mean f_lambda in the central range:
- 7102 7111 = -0.8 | 18.7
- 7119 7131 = -0.1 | 17.8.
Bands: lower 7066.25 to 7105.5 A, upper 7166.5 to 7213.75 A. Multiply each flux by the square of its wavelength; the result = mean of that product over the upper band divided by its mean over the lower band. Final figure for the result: 1.11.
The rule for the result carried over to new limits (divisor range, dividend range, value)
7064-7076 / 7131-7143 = 1.18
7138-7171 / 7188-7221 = 1.04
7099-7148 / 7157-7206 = 1.04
